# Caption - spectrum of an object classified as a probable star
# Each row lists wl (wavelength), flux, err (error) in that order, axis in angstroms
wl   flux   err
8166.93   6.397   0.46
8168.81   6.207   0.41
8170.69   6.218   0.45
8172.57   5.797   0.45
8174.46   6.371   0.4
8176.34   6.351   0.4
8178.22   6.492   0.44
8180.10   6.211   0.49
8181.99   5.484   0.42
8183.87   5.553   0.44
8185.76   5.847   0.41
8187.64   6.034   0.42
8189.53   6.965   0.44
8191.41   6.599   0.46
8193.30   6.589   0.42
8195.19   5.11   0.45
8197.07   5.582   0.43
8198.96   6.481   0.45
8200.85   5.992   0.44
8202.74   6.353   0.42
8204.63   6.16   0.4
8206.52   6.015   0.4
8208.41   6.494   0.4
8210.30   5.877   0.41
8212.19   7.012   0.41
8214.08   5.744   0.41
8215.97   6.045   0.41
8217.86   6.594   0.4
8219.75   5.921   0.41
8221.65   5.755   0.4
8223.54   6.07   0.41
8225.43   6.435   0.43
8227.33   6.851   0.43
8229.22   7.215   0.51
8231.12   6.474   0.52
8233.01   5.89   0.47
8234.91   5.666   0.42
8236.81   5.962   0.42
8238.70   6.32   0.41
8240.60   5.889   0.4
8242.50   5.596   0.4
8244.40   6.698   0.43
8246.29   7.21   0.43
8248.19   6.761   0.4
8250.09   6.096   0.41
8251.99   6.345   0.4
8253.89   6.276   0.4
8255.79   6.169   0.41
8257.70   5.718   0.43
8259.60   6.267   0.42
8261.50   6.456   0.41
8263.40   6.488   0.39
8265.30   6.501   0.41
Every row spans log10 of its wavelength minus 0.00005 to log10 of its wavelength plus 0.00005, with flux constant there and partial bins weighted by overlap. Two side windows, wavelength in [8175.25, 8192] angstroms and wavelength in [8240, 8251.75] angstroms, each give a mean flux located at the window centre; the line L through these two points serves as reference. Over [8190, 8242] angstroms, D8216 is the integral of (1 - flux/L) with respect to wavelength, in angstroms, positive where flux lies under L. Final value 0.8 angstroms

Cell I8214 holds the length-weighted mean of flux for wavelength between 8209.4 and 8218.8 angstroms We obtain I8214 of 6.26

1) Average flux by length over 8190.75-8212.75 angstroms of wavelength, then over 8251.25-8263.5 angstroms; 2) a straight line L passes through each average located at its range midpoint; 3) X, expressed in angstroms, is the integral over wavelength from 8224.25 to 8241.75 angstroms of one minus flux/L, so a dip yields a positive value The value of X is -0.3 angstroms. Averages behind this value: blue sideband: 6.17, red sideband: 6.23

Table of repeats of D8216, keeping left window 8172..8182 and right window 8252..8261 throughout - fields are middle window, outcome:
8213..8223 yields 0.22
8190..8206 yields 0.11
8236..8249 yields -0.41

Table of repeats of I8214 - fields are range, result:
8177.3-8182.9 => 6.06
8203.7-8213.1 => 6.31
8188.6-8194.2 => 6.72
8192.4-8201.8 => 5.95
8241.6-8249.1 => 6.58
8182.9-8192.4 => 6.2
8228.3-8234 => 6.51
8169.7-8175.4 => 6.13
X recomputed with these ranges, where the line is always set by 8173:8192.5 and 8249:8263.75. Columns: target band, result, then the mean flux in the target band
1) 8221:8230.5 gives -0.4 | 6.49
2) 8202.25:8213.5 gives -0.2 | 6.3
